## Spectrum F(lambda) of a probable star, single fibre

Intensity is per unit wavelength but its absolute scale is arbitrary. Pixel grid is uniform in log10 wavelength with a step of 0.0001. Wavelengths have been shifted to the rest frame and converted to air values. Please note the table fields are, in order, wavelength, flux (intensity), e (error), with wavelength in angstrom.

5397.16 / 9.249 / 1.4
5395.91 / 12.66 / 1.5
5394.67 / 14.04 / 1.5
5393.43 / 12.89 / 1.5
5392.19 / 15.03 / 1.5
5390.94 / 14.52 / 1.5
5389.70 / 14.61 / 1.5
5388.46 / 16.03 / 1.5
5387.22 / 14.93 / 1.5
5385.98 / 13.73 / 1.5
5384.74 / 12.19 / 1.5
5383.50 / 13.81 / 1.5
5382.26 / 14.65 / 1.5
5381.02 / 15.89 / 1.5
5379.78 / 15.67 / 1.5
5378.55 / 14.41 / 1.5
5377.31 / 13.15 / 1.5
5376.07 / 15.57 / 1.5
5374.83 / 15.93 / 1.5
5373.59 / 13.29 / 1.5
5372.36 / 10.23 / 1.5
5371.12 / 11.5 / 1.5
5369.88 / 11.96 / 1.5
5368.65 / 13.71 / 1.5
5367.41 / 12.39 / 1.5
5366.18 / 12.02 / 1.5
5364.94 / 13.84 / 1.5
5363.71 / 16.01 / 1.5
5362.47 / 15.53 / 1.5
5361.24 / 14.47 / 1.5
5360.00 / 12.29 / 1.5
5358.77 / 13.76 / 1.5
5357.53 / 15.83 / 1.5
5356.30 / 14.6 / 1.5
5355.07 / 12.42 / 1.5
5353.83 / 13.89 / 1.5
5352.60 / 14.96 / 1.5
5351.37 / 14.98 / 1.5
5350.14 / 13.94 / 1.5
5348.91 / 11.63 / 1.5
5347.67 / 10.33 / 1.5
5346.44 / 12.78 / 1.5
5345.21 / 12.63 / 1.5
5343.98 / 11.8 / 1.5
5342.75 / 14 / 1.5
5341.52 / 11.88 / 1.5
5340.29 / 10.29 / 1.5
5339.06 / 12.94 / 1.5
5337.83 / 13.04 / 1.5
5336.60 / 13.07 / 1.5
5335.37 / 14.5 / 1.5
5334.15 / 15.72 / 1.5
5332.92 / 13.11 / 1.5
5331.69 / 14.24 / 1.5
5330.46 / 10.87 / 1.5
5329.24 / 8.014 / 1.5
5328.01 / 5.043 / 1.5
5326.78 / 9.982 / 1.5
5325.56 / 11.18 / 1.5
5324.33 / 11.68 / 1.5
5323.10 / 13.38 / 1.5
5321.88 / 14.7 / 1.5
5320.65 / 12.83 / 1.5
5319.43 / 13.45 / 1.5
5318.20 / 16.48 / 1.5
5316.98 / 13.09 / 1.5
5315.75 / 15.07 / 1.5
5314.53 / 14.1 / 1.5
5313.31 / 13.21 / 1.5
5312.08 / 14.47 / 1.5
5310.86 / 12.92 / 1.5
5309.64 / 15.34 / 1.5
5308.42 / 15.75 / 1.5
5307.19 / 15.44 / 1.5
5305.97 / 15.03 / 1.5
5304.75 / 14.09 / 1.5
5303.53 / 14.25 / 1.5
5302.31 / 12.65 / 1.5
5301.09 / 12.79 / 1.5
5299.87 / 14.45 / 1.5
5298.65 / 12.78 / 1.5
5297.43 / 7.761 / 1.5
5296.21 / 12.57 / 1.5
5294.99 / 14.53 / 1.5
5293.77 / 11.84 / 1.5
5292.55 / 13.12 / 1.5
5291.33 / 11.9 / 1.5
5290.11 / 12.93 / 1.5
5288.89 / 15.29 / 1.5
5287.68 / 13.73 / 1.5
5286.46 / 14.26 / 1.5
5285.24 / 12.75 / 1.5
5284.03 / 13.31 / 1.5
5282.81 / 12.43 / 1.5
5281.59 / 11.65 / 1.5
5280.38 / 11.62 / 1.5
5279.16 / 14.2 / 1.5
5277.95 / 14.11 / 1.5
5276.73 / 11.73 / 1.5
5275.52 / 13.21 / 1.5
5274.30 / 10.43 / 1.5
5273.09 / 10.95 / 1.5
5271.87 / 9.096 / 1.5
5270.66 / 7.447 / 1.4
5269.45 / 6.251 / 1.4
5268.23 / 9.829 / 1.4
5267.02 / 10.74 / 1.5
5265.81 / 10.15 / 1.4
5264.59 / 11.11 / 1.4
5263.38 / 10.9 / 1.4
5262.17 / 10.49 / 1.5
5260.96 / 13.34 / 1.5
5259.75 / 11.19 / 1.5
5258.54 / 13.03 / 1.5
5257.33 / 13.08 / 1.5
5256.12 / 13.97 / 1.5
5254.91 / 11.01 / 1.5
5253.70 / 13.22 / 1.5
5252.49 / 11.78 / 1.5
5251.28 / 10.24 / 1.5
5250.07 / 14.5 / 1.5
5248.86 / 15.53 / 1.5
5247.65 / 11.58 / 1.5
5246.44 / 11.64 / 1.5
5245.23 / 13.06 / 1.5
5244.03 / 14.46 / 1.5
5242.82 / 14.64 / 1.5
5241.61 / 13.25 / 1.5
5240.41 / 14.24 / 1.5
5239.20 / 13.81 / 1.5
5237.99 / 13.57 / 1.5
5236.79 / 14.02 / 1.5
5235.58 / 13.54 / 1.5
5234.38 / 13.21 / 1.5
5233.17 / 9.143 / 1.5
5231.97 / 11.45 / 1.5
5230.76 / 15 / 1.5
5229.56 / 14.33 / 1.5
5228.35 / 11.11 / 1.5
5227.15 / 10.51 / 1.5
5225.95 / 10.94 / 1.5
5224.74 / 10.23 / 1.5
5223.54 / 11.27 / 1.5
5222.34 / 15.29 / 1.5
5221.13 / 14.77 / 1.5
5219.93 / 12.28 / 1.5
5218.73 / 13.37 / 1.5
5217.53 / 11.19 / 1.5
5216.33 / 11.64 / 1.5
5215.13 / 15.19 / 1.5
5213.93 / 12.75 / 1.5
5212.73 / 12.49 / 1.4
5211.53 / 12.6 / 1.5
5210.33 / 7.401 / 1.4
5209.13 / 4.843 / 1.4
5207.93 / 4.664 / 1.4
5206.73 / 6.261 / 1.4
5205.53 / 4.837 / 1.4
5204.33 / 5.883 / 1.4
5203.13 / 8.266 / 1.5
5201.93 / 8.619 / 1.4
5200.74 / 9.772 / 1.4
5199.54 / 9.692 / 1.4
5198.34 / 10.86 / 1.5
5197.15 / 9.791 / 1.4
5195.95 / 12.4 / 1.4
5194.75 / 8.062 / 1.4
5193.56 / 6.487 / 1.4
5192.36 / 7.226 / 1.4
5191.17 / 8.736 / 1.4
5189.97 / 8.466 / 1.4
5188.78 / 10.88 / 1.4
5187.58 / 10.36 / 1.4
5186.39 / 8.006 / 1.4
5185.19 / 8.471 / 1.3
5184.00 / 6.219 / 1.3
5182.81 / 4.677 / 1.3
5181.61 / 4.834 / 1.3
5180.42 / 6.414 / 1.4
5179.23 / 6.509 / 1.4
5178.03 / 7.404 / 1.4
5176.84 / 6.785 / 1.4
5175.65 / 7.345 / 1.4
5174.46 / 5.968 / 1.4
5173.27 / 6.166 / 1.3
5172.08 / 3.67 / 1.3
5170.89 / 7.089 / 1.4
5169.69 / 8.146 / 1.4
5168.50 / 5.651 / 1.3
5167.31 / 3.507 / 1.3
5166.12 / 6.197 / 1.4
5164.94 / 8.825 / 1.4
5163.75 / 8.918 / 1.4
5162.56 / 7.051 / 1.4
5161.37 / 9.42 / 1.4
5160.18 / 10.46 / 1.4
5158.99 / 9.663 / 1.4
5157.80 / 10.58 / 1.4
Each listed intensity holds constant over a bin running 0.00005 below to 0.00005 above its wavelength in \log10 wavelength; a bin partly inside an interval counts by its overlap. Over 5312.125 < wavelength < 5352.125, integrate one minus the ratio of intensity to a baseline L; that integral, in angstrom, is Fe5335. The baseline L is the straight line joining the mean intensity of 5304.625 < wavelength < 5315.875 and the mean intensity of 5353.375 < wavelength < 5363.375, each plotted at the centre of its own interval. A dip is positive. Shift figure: 4.8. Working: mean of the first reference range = 14.5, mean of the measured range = 12.7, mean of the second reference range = 14.1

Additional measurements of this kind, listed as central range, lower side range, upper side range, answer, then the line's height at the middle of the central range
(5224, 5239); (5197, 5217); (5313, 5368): -3.7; 9.86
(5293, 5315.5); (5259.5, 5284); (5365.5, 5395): -3.1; 11.9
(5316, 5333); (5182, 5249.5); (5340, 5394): 1.1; 12.8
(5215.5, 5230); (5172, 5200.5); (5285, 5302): -4.1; 9.55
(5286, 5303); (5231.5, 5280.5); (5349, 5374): -0.4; 12.6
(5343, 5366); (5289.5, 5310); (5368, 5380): -0.3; 13.4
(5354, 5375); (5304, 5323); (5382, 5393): 1.3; 14.4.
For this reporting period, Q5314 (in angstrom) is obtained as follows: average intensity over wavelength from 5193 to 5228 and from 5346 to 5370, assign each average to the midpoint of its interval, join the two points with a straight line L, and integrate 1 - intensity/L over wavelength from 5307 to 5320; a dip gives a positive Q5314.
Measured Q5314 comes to -1.98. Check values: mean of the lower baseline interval 10.1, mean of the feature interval 14.4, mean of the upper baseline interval 13.6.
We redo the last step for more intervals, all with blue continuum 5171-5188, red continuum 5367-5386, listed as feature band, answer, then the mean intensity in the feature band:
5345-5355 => -0.3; 13.1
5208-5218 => -3.6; 10.7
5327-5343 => 0.3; 12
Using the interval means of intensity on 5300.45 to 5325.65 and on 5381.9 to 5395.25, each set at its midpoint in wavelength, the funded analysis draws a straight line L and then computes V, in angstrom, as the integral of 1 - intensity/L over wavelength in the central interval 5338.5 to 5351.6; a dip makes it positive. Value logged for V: 1.6 angstrom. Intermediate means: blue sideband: 14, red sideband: 14.2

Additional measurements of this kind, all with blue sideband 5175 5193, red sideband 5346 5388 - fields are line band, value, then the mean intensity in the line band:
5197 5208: 0.20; 7.94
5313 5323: -1.70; 14.1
